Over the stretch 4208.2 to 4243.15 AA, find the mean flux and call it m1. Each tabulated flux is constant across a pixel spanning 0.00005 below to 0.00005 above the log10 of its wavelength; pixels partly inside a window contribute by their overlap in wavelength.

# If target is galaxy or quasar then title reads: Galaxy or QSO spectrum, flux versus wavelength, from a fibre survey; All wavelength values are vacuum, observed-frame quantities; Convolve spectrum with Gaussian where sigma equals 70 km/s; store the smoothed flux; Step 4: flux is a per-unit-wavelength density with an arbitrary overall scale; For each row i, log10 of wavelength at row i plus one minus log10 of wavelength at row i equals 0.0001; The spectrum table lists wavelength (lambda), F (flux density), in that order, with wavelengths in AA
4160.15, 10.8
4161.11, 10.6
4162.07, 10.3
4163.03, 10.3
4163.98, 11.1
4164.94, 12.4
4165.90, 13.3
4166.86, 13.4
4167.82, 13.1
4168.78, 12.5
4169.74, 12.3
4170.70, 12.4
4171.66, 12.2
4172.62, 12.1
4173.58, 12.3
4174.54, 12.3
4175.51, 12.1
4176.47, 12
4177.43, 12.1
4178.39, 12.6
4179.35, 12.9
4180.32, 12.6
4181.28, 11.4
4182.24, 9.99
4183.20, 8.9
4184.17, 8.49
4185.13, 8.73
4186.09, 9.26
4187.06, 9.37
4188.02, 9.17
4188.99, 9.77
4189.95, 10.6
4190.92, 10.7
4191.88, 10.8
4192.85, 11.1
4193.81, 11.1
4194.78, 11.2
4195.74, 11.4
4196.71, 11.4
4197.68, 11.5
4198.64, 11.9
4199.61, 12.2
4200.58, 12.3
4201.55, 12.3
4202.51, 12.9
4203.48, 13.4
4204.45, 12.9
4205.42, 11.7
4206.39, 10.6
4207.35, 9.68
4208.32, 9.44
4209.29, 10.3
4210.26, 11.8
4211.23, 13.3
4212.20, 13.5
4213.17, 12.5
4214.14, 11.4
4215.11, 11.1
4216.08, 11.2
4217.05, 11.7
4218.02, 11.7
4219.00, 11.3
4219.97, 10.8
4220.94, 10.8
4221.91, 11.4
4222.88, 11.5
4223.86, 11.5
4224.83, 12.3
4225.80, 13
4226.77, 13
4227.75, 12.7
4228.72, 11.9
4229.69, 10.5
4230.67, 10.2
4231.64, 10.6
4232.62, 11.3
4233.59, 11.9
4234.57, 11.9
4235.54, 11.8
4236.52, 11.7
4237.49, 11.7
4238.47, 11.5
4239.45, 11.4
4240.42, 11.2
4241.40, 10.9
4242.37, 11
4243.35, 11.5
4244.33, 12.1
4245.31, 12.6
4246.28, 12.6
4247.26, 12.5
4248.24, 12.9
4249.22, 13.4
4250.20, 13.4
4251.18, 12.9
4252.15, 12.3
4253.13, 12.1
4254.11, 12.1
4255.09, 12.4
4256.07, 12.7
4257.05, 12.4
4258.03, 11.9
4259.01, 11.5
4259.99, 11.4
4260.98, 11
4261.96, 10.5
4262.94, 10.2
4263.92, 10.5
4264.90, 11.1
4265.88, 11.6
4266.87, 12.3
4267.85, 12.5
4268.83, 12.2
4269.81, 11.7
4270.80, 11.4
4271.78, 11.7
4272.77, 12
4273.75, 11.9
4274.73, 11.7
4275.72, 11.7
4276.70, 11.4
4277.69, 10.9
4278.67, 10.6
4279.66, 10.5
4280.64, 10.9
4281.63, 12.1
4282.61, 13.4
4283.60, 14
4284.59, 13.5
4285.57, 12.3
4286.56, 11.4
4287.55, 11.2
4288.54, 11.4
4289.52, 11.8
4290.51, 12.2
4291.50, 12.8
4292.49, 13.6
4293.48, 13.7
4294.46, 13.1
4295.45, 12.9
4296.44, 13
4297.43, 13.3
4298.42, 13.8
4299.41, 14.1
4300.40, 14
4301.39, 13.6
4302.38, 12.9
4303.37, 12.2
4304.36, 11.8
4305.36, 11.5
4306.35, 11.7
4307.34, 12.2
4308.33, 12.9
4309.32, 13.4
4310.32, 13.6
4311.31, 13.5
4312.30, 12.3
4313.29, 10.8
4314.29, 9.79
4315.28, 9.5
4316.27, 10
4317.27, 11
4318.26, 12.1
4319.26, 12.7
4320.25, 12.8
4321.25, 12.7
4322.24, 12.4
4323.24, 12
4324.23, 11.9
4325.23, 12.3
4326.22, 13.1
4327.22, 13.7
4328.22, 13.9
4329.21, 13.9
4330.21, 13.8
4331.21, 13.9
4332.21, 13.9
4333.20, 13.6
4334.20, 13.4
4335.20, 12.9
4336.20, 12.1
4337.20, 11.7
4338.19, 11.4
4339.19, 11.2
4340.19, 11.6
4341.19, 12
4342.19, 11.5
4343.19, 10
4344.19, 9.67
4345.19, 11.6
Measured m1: 11.6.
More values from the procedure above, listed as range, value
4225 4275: 11.8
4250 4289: 11.8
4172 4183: 12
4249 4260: 12.4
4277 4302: 12.6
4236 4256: 12.1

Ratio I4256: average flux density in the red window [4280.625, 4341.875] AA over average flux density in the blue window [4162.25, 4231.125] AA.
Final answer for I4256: 1.1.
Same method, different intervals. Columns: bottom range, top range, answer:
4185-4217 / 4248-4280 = 1.05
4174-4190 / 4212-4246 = 1.08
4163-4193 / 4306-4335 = 1.10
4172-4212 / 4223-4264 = 1.05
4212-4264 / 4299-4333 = 1.06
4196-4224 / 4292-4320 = 1.07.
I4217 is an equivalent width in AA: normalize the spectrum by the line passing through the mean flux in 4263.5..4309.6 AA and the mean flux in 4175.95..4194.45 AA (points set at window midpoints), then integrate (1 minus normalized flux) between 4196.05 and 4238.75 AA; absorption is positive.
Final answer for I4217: -2.1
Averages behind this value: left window 10.6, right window 12.3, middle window 11.7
